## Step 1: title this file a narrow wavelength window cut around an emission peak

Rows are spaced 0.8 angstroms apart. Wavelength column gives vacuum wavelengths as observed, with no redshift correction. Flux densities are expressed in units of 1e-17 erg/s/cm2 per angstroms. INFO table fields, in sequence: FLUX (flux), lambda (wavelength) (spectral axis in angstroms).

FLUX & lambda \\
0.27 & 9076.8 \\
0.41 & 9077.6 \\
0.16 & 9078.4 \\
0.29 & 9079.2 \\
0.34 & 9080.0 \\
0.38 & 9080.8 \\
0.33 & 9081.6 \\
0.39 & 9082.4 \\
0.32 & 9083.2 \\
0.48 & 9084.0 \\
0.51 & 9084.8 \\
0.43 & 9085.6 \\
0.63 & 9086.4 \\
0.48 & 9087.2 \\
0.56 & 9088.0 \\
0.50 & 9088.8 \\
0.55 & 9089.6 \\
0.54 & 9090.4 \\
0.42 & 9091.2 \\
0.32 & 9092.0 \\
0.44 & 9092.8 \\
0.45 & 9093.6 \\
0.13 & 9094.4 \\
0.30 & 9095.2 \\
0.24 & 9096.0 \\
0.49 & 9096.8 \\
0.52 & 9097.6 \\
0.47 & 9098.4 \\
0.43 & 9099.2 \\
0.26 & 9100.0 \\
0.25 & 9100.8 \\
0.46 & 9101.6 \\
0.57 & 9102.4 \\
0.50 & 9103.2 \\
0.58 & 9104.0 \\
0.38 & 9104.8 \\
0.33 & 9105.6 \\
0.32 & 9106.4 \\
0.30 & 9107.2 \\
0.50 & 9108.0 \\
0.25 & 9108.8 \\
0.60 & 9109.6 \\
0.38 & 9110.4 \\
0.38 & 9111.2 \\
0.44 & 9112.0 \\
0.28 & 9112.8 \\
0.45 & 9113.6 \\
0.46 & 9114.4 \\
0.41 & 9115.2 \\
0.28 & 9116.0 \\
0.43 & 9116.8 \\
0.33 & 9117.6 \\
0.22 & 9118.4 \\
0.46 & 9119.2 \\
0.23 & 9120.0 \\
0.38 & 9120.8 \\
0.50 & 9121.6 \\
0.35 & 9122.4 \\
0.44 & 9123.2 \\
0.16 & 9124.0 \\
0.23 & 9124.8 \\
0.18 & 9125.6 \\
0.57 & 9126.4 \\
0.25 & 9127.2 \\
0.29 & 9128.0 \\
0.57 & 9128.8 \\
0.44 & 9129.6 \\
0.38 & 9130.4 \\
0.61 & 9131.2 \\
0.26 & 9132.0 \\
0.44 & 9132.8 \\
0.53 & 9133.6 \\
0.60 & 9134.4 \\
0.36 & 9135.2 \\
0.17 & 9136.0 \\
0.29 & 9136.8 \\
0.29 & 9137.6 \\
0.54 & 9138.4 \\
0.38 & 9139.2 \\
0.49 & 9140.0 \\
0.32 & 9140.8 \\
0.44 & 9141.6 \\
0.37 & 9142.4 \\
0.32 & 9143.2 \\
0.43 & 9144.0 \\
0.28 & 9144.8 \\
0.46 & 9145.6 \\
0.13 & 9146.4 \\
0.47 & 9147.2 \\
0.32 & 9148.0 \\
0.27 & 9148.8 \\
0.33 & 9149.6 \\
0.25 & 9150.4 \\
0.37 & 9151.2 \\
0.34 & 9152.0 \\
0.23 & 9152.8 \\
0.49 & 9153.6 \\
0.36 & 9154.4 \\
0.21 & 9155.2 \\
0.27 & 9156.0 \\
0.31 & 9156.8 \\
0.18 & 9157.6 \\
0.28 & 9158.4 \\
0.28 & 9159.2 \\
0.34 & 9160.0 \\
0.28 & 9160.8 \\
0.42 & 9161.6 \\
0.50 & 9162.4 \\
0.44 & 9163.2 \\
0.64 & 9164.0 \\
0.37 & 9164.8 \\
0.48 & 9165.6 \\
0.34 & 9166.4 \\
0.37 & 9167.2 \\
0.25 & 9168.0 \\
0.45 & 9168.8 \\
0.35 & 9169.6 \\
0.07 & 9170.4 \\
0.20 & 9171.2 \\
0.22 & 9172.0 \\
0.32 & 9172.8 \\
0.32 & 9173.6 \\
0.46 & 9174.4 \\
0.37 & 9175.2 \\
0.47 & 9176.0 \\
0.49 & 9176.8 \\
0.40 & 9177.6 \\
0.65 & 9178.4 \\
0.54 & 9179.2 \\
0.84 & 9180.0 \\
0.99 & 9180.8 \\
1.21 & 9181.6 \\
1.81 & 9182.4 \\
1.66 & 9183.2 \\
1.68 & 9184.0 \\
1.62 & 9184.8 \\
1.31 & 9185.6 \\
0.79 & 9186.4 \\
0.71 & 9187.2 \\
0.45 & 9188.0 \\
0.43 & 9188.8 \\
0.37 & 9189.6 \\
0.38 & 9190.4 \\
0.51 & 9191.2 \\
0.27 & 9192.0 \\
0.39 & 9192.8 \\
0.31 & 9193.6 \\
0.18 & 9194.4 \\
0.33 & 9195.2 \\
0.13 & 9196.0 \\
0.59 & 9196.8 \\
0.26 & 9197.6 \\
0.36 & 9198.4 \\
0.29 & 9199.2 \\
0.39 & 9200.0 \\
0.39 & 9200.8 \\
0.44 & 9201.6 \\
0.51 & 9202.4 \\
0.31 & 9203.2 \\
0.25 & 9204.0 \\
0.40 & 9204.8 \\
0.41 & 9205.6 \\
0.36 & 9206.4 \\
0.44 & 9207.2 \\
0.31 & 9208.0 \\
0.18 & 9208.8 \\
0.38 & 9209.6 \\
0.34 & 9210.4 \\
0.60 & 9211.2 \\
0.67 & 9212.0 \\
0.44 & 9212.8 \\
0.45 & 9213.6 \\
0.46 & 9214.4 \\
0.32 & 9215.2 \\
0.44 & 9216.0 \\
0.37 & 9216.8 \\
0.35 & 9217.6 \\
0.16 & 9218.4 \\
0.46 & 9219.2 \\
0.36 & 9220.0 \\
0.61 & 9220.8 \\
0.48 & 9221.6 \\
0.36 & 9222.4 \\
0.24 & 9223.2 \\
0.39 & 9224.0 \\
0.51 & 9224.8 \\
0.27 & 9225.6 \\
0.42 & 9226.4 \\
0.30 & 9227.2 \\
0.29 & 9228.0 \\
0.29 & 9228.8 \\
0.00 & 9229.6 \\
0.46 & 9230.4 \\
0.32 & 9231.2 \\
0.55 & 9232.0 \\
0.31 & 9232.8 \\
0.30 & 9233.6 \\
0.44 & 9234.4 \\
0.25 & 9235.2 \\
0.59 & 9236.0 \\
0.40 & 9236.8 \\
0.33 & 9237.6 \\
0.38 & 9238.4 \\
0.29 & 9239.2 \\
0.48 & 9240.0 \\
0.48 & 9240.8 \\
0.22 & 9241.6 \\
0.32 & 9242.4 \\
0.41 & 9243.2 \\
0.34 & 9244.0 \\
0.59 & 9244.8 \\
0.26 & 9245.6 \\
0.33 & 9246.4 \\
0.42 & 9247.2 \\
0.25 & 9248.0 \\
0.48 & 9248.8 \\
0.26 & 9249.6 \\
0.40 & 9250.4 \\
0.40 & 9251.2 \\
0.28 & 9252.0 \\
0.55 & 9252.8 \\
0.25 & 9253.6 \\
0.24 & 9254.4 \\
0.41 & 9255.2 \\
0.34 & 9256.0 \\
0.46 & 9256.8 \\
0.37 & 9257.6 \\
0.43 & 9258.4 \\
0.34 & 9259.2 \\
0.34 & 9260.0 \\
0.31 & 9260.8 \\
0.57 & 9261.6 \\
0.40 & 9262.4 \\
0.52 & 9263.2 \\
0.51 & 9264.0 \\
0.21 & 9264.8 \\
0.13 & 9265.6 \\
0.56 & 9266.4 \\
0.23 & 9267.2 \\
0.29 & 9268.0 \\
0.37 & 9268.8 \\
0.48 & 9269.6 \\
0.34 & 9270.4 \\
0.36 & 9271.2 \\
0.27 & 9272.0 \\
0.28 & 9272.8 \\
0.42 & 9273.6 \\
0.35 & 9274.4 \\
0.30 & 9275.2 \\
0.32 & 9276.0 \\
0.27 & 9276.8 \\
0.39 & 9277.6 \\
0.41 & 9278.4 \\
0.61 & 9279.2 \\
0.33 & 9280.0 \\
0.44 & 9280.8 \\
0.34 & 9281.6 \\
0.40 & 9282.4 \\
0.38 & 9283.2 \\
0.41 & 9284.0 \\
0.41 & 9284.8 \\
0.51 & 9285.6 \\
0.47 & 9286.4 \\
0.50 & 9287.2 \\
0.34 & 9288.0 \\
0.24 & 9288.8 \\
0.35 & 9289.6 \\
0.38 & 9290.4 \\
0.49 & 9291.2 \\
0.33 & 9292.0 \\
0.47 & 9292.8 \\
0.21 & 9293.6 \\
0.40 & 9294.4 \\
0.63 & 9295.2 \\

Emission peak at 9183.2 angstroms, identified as H-beta 4861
